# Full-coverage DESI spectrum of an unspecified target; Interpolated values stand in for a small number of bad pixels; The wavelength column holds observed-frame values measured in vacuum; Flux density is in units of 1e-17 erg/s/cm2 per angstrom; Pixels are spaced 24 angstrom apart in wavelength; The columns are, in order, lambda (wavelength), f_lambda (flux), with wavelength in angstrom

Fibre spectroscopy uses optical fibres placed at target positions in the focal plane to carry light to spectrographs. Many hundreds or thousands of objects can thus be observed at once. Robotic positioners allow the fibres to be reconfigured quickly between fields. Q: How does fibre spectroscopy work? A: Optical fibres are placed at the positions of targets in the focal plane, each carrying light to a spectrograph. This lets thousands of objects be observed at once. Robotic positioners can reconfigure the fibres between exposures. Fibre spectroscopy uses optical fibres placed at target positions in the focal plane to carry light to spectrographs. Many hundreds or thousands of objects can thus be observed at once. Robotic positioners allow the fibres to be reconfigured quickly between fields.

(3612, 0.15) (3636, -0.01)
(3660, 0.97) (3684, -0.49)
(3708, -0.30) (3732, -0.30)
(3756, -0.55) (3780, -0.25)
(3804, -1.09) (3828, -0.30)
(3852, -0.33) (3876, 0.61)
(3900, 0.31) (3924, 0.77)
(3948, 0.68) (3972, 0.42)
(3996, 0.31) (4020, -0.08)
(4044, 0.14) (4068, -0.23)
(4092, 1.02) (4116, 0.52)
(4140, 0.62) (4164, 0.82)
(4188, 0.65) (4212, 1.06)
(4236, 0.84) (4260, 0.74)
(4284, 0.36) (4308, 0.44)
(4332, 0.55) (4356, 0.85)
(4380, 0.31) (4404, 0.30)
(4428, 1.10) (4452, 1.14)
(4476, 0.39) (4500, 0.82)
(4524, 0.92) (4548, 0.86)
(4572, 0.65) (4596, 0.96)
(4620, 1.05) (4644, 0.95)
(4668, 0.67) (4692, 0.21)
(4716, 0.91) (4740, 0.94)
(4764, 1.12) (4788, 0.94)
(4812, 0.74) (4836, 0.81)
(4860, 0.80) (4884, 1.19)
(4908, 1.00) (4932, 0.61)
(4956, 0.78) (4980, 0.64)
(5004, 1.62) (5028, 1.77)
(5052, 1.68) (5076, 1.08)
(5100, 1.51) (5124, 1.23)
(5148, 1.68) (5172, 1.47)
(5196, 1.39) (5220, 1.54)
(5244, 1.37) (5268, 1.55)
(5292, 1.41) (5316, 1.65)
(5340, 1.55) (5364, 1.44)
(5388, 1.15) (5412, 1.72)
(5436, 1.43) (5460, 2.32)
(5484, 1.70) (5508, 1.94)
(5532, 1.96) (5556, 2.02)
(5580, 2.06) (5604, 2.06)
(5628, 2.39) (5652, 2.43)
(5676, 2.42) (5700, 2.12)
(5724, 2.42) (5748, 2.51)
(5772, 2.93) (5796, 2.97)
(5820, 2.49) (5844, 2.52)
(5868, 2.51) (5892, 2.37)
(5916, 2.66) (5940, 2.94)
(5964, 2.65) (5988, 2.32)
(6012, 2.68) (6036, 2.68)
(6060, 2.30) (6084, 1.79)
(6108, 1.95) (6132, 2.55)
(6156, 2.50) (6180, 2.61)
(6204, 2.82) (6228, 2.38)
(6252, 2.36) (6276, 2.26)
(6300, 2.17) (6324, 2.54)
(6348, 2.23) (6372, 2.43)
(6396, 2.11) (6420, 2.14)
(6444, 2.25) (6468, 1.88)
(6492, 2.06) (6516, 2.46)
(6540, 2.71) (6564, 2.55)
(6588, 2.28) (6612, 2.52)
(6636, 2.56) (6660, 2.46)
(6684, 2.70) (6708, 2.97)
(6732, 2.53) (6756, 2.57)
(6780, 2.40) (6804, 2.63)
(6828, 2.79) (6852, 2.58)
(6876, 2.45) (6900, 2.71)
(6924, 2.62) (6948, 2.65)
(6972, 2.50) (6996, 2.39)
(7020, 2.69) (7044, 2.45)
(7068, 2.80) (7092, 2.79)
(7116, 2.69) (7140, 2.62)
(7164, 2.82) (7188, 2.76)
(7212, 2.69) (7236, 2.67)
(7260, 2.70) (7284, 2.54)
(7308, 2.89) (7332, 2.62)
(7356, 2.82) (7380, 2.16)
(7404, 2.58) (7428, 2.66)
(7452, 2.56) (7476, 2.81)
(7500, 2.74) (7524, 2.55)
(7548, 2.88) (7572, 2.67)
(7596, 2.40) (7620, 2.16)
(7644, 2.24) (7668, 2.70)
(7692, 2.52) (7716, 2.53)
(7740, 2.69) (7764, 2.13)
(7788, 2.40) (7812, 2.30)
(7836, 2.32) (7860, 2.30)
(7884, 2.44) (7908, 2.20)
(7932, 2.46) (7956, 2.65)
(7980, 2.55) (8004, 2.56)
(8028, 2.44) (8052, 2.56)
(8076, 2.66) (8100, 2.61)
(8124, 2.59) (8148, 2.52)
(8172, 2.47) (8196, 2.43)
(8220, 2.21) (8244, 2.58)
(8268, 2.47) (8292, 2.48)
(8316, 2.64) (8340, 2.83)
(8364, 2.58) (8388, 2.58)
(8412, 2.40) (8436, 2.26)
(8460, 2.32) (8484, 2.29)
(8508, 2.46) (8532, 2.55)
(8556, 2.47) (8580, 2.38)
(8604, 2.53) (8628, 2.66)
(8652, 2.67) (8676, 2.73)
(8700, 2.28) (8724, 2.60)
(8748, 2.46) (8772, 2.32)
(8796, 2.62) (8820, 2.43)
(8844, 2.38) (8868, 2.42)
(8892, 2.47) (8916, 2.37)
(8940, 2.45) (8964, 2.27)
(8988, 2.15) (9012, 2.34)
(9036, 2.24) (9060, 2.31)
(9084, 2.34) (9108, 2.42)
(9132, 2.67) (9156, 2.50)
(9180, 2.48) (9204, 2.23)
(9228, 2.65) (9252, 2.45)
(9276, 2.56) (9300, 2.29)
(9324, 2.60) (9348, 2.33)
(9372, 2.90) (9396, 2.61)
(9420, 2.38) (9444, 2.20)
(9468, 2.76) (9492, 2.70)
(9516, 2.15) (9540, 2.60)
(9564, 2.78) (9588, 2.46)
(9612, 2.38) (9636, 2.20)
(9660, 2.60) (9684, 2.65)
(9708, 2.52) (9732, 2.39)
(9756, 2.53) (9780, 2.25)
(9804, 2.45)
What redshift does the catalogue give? 0.25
